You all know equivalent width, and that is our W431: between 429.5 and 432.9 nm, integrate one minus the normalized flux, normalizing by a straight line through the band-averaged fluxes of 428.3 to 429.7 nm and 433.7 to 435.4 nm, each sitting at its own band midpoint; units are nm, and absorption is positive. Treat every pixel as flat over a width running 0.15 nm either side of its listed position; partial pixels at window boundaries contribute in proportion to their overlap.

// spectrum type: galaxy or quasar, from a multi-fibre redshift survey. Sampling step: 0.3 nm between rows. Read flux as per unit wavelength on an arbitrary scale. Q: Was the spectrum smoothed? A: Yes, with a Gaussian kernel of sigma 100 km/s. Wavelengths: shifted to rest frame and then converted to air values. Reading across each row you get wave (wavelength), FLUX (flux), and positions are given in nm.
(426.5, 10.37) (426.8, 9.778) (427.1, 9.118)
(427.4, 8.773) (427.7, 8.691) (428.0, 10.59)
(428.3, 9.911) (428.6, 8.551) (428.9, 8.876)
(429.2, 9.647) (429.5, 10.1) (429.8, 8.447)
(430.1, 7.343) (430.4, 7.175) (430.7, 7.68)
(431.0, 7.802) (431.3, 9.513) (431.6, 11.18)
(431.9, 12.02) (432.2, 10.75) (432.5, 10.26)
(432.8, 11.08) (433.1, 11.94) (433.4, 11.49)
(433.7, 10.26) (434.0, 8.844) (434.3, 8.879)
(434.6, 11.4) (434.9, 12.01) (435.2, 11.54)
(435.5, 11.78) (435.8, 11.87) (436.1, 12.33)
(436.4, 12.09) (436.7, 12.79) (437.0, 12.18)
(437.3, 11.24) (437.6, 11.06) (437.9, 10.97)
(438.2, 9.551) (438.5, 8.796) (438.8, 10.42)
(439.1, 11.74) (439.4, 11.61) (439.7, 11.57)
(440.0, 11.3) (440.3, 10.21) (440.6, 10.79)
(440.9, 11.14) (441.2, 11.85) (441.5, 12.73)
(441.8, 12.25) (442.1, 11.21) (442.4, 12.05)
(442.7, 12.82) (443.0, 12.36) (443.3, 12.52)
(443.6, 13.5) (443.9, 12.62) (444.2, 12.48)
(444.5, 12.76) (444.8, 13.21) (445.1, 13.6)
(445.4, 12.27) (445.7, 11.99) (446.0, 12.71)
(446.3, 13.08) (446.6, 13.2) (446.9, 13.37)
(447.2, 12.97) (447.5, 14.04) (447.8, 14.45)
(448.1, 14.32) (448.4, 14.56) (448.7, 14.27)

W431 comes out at 0.15 nm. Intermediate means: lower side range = 9.33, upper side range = 10.5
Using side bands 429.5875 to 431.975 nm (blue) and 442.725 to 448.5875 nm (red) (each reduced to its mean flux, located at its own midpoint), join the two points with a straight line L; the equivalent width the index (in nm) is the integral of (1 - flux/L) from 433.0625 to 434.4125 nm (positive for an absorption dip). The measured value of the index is -0.07 nm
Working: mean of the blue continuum 8.83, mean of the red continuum 13.2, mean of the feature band 10.2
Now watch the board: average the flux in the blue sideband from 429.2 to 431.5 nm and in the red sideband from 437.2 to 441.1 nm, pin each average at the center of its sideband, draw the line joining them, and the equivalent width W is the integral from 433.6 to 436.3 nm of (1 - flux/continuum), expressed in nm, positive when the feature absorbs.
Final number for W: -0.37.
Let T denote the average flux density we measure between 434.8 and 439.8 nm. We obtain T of 11.4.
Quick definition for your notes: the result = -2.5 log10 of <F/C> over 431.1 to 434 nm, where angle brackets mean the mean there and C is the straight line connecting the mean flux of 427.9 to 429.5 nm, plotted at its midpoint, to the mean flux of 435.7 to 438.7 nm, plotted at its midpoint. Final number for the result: -0.05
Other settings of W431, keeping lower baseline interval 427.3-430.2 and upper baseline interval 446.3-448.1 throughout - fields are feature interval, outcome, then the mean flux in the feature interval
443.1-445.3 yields -0.01 nm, 12.9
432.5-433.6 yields -0.12 nm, 11.3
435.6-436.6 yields -0.11 nm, 12.1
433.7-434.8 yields 0.06 nm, 9.89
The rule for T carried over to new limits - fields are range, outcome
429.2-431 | 8.24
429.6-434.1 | 9.73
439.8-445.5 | 12.2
